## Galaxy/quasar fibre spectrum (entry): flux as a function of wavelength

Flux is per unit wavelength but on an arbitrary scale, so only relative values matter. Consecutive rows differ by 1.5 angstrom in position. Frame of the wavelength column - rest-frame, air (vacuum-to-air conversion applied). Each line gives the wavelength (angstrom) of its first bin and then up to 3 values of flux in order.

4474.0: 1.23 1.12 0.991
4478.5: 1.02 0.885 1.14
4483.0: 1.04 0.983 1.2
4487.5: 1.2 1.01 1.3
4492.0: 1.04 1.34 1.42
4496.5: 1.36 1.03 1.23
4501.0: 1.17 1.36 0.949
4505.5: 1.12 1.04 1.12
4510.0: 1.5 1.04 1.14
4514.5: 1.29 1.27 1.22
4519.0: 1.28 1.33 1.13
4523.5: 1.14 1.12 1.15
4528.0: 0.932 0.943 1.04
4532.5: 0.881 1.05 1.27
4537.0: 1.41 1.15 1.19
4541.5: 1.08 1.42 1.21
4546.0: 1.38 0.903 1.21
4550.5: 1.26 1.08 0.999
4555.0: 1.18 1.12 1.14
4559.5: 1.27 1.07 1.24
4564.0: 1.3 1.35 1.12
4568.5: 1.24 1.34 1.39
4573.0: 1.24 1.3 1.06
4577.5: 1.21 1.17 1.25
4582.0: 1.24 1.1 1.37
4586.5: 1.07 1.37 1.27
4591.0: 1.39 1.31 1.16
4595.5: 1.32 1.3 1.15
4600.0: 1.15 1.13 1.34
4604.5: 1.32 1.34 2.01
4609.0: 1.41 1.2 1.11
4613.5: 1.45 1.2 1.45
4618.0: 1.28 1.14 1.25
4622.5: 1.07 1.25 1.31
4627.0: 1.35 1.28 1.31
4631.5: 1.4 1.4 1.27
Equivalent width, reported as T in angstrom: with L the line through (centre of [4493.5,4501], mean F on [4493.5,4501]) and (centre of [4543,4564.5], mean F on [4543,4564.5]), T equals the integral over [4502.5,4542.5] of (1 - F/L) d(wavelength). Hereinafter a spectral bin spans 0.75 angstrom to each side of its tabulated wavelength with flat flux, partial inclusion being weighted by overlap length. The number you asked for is 2.3 angstrom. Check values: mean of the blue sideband 1.26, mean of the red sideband 1.18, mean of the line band 1.15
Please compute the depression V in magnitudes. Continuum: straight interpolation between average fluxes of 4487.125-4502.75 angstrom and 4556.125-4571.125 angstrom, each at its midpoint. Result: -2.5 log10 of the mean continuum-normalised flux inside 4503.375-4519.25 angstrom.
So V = 0.04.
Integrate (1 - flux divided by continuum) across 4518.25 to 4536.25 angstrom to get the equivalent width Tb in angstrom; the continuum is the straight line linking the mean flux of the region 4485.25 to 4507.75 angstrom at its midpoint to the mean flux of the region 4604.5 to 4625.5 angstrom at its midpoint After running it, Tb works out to 1.7 angstrom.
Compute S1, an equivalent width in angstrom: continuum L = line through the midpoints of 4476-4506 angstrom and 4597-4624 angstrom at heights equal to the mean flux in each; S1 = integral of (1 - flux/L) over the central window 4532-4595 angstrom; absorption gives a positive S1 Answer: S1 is 1.1 angstrom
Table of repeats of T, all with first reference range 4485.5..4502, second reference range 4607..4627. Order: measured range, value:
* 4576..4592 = 0.59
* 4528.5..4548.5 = 1.62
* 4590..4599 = 0.12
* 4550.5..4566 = 1.07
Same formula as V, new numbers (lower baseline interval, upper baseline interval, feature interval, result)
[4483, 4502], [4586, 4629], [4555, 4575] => 0.013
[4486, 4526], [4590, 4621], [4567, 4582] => 0.030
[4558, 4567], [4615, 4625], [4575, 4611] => -0.038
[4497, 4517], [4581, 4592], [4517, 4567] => 0.045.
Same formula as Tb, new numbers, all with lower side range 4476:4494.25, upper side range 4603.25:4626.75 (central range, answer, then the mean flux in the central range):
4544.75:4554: 0.46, 1.15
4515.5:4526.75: -0.47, 1.21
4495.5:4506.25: -0.54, 1.18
